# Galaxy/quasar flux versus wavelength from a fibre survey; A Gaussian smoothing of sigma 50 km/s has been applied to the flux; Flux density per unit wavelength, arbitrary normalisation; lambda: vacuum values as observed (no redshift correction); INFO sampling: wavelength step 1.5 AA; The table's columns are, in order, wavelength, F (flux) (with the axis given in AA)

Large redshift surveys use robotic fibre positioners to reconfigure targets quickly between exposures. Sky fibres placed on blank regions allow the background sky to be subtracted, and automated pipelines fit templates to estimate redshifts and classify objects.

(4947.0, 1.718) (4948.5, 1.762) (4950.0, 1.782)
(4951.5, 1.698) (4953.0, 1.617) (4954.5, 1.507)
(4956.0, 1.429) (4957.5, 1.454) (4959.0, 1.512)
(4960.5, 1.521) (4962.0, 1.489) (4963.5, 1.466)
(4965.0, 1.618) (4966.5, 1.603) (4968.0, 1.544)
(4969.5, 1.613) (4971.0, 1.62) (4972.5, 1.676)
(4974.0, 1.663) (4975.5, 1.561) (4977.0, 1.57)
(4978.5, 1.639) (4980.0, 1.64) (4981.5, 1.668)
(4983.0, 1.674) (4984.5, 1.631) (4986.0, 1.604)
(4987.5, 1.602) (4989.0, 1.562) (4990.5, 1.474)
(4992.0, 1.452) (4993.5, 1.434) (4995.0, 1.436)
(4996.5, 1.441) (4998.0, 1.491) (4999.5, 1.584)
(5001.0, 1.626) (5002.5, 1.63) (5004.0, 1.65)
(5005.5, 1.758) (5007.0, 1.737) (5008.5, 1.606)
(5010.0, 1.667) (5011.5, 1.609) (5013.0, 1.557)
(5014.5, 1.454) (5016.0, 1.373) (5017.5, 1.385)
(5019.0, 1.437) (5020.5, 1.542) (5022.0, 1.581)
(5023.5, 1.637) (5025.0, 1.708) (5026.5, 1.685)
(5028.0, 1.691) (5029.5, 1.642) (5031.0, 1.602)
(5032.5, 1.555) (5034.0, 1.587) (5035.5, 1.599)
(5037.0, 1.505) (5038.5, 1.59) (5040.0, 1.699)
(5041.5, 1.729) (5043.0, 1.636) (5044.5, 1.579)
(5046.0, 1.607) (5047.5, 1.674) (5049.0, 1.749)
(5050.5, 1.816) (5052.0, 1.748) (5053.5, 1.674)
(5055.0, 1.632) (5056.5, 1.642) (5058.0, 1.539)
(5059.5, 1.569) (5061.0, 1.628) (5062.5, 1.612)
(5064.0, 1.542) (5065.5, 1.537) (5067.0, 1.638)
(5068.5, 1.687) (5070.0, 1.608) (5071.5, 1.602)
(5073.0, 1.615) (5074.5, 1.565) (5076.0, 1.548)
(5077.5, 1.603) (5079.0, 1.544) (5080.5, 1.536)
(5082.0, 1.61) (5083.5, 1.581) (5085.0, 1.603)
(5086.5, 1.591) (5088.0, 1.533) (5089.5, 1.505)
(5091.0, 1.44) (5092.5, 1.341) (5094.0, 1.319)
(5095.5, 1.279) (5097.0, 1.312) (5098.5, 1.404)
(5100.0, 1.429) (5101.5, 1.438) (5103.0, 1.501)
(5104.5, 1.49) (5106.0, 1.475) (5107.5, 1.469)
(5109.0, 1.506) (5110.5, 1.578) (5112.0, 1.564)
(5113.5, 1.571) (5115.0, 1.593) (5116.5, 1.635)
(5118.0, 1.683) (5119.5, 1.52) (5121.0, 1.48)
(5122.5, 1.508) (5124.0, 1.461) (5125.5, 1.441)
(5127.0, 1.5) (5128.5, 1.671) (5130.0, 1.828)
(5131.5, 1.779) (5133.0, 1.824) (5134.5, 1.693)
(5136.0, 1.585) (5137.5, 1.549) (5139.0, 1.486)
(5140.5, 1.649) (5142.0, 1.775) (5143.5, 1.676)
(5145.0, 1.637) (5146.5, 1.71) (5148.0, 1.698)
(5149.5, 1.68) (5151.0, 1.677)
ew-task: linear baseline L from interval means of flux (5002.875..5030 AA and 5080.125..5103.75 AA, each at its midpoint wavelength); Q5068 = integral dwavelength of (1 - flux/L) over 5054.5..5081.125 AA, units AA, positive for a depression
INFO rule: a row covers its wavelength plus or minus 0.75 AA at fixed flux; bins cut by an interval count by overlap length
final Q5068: -1.5 AA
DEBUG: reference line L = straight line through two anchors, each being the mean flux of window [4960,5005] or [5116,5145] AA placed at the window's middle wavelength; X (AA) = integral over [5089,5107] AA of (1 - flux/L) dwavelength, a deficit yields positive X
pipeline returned 2.2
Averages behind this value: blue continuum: 1.57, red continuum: 1.62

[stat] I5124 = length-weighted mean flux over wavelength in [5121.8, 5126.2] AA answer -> 1.47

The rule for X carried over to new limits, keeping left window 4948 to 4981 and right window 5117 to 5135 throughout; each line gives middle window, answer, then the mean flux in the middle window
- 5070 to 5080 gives 0.2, 1.58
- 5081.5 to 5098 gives 1.5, 1.46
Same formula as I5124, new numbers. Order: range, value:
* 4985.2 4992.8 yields 1.54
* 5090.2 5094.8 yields 1.37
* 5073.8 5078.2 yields 1.57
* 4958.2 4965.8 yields 1.52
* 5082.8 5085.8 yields 1.59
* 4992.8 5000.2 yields 1.48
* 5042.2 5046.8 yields 1.61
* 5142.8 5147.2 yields 1.67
